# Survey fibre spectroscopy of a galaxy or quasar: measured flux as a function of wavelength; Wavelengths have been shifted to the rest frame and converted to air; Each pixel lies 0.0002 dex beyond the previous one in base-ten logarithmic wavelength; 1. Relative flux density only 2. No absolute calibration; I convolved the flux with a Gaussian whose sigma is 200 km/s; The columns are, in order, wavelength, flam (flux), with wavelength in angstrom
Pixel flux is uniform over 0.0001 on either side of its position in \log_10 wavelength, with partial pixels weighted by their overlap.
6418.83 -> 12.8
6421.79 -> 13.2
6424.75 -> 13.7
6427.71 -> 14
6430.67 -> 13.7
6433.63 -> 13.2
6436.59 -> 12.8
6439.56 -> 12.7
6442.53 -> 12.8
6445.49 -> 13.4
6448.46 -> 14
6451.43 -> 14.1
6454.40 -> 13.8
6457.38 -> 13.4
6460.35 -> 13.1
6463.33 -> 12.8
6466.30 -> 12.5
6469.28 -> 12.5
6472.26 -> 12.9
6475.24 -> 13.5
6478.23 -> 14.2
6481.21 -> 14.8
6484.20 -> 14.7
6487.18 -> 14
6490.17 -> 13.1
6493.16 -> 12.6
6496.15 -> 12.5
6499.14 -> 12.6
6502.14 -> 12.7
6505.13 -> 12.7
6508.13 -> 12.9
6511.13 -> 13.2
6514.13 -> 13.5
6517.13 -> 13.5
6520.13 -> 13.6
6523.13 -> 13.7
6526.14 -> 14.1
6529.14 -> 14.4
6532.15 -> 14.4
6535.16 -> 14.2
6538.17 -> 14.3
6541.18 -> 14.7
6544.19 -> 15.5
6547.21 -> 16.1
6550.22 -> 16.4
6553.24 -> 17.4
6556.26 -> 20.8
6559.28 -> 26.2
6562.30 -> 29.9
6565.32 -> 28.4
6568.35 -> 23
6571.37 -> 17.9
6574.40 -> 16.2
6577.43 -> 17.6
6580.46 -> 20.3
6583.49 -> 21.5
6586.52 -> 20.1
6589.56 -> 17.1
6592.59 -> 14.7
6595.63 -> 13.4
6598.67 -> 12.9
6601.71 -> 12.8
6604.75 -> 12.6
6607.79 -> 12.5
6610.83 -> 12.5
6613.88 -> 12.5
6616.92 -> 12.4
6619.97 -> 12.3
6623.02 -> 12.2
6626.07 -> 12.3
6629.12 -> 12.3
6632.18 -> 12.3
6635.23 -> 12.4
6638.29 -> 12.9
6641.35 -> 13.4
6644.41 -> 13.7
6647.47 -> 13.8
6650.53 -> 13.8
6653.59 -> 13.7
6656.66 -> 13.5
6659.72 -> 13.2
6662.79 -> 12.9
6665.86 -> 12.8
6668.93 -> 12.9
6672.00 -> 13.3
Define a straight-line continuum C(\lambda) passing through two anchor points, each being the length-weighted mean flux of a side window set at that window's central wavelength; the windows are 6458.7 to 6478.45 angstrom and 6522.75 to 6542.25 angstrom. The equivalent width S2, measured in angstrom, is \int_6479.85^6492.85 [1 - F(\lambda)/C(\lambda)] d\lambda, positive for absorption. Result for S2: -0.6 angstrom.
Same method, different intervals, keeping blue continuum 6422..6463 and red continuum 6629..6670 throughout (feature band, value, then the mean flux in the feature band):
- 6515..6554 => -4.2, 14.7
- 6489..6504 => 0.7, 12.7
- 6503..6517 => 0.2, 13.1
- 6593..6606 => 0.1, 13.1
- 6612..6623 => 0.7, 12.4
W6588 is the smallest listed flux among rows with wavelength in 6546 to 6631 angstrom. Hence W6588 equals 12.2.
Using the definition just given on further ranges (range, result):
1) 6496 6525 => 12.5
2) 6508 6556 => 12.9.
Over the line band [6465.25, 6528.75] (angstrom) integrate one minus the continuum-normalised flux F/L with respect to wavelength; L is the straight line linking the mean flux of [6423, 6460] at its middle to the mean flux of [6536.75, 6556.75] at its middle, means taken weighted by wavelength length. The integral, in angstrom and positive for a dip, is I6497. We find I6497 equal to 6.67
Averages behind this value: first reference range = 13.5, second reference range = 16.2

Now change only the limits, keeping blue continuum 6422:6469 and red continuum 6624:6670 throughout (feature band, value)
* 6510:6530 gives -0.7 angstrom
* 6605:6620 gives 0.7 angstrom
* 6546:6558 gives -4.3 angstrom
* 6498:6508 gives 0.4 angstrom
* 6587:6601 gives -1.8 angstrom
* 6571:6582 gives -4.1 angstrom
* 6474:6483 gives -0.6 angstrom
